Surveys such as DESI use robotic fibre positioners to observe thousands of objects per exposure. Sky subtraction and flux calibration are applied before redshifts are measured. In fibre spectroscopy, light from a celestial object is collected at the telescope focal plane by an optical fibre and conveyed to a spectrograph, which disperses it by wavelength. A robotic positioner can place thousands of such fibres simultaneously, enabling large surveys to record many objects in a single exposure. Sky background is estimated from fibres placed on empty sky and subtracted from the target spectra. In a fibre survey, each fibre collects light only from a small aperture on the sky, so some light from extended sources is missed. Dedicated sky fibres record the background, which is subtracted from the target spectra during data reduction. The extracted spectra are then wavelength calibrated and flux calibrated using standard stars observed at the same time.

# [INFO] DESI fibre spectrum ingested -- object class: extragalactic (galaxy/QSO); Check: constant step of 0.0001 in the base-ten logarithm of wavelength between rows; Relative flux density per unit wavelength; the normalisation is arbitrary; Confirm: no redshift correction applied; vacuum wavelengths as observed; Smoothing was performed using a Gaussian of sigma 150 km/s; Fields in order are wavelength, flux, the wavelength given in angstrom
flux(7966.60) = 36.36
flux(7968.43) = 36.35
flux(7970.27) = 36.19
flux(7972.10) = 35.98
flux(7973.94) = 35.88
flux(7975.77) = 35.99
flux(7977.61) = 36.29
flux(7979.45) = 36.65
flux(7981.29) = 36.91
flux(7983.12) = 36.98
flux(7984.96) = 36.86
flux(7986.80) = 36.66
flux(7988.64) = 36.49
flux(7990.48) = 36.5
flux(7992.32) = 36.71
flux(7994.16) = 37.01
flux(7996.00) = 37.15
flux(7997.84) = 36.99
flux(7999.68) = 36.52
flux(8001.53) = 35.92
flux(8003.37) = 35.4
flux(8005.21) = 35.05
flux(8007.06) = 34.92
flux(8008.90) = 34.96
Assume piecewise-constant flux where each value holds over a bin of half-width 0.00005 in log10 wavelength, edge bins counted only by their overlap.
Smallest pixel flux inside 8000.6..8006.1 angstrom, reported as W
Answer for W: 35.05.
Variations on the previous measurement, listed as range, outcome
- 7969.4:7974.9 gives 35.88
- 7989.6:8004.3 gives 35.4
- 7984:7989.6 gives 36.49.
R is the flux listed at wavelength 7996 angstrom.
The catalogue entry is 37.15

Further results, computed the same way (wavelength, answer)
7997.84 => 36.99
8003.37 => 35.4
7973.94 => 35.88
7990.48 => 36.5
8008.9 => 34.96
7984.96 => 36.86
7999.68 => 36.52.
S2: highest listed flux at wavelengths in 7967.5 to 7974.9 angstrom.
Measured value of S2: 36.35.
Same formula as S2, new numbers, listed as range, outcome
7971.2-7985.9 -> 36.98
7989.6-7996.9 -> 37.15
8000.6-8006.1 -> 35.92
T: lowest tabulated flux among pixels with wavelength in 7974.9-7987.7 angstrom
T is 35.99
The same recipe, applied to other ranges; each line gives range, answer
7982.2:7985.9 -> 36.86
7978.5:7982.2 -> 36.65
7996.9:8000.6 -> 36.52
